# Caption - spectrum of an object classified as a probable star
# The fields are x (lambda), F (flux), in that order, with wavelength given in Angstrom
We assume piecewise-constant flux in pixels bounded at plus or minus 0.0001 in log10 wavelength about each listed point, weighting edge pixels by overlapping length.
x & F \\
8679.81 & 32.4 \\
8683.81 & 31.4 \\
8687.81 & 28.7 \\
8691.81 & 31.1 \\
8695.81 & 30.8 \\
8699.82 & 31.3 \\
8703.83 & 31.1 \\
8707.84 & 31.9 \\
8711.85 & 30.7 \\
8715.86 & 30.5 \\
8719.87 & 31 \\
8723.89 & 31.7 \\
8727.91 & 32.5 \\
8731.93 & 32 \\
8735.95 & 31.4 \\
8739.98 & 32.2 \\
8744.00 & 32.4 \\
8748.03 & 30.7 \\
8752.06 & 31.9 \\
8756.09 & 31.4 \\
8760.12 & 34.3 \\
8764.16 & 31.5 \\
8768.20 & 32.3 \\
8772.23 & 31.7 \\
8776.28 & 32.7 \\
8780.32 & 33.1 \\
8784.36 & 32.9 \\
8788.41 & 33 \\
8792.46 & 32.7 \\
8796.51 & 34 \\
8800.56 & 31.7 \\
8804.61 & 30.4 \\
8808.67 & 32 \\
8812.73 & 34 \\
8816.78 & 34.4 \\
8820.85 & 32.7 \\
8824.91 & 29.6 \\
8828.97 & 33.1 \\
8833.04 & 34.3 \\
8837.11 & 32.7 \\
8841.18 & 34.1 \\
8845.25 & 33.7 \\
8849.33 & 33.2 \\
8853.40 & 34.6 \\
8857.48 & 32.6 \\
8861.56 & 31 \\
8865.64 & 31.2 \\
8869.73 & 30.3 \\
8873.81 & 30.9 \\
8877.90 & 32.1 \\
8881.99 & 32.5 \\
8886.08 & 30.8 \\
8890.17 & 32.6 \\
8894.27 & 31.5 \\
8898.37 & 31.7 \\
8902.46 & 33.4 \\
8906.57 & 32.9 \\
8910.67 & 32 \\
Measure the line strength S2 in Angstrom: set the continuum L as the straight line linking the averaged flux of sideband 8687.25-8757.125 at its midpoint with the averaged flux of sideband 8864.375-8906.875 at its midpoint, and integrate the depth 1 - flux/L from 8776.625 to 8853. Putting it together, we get -3.17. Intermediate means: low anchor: 31.3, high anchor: 31.8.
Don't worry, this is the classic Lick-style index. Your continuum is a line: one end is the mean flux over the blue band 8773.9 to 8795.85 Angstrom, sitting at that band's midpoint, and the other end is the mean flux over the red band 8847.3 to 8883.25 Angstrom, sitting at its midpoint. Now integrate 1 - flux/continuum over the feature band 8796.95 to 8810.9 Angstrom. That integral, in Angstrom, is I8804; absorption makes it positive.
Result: 0.43 Angstrom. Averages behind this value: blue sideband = 32.9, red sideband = 32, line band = 31.7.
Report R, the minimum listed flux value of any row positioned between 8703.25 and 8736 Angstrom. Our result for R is 30.5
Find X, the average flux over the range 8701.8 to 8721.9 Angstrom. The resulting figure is 31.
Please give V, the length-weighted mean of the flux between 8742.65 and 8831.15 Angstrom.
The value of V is 32.4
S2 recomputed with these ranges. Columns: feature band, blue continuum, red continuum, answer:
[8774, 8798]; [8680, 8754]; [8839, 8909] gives -1.0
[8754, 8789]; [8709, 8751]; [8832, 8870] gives -0.6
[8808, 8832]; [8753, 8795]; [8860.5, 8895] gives -0.5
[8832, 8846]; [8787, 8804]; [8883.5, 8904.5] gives -0.6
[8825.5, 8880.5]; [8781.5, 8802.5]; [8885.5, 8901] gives -0.5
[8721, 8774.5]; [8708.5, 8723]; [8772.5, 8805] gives -0.5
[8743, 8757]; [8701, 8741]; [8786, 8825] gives 0.1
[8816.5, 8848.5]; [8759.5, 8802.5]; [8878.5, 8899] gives -0.7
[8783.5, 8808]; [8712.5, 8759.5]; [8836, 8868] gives -0.1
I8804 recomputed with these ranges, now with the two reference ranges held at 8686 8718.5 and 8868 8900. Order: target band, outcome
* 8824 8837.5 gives -0.6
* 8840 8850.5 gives -0.8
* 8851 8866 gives -0.5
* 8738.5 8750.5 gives -0.3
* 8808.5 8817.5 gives -0.7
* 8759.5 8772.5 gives -0.5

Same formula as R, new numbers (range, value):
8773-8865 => 29.6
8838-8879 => 30.3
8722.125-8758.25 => 30.7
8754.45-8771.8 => 31.4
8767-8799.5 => 31.7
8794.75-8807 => 30.4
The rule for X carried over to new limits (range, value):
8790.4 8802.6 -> 32.8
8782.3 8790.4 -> 33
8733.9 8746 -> 32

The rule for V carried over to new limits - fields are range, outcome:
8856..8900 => 31.5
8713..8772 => 31.8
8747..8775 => 32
